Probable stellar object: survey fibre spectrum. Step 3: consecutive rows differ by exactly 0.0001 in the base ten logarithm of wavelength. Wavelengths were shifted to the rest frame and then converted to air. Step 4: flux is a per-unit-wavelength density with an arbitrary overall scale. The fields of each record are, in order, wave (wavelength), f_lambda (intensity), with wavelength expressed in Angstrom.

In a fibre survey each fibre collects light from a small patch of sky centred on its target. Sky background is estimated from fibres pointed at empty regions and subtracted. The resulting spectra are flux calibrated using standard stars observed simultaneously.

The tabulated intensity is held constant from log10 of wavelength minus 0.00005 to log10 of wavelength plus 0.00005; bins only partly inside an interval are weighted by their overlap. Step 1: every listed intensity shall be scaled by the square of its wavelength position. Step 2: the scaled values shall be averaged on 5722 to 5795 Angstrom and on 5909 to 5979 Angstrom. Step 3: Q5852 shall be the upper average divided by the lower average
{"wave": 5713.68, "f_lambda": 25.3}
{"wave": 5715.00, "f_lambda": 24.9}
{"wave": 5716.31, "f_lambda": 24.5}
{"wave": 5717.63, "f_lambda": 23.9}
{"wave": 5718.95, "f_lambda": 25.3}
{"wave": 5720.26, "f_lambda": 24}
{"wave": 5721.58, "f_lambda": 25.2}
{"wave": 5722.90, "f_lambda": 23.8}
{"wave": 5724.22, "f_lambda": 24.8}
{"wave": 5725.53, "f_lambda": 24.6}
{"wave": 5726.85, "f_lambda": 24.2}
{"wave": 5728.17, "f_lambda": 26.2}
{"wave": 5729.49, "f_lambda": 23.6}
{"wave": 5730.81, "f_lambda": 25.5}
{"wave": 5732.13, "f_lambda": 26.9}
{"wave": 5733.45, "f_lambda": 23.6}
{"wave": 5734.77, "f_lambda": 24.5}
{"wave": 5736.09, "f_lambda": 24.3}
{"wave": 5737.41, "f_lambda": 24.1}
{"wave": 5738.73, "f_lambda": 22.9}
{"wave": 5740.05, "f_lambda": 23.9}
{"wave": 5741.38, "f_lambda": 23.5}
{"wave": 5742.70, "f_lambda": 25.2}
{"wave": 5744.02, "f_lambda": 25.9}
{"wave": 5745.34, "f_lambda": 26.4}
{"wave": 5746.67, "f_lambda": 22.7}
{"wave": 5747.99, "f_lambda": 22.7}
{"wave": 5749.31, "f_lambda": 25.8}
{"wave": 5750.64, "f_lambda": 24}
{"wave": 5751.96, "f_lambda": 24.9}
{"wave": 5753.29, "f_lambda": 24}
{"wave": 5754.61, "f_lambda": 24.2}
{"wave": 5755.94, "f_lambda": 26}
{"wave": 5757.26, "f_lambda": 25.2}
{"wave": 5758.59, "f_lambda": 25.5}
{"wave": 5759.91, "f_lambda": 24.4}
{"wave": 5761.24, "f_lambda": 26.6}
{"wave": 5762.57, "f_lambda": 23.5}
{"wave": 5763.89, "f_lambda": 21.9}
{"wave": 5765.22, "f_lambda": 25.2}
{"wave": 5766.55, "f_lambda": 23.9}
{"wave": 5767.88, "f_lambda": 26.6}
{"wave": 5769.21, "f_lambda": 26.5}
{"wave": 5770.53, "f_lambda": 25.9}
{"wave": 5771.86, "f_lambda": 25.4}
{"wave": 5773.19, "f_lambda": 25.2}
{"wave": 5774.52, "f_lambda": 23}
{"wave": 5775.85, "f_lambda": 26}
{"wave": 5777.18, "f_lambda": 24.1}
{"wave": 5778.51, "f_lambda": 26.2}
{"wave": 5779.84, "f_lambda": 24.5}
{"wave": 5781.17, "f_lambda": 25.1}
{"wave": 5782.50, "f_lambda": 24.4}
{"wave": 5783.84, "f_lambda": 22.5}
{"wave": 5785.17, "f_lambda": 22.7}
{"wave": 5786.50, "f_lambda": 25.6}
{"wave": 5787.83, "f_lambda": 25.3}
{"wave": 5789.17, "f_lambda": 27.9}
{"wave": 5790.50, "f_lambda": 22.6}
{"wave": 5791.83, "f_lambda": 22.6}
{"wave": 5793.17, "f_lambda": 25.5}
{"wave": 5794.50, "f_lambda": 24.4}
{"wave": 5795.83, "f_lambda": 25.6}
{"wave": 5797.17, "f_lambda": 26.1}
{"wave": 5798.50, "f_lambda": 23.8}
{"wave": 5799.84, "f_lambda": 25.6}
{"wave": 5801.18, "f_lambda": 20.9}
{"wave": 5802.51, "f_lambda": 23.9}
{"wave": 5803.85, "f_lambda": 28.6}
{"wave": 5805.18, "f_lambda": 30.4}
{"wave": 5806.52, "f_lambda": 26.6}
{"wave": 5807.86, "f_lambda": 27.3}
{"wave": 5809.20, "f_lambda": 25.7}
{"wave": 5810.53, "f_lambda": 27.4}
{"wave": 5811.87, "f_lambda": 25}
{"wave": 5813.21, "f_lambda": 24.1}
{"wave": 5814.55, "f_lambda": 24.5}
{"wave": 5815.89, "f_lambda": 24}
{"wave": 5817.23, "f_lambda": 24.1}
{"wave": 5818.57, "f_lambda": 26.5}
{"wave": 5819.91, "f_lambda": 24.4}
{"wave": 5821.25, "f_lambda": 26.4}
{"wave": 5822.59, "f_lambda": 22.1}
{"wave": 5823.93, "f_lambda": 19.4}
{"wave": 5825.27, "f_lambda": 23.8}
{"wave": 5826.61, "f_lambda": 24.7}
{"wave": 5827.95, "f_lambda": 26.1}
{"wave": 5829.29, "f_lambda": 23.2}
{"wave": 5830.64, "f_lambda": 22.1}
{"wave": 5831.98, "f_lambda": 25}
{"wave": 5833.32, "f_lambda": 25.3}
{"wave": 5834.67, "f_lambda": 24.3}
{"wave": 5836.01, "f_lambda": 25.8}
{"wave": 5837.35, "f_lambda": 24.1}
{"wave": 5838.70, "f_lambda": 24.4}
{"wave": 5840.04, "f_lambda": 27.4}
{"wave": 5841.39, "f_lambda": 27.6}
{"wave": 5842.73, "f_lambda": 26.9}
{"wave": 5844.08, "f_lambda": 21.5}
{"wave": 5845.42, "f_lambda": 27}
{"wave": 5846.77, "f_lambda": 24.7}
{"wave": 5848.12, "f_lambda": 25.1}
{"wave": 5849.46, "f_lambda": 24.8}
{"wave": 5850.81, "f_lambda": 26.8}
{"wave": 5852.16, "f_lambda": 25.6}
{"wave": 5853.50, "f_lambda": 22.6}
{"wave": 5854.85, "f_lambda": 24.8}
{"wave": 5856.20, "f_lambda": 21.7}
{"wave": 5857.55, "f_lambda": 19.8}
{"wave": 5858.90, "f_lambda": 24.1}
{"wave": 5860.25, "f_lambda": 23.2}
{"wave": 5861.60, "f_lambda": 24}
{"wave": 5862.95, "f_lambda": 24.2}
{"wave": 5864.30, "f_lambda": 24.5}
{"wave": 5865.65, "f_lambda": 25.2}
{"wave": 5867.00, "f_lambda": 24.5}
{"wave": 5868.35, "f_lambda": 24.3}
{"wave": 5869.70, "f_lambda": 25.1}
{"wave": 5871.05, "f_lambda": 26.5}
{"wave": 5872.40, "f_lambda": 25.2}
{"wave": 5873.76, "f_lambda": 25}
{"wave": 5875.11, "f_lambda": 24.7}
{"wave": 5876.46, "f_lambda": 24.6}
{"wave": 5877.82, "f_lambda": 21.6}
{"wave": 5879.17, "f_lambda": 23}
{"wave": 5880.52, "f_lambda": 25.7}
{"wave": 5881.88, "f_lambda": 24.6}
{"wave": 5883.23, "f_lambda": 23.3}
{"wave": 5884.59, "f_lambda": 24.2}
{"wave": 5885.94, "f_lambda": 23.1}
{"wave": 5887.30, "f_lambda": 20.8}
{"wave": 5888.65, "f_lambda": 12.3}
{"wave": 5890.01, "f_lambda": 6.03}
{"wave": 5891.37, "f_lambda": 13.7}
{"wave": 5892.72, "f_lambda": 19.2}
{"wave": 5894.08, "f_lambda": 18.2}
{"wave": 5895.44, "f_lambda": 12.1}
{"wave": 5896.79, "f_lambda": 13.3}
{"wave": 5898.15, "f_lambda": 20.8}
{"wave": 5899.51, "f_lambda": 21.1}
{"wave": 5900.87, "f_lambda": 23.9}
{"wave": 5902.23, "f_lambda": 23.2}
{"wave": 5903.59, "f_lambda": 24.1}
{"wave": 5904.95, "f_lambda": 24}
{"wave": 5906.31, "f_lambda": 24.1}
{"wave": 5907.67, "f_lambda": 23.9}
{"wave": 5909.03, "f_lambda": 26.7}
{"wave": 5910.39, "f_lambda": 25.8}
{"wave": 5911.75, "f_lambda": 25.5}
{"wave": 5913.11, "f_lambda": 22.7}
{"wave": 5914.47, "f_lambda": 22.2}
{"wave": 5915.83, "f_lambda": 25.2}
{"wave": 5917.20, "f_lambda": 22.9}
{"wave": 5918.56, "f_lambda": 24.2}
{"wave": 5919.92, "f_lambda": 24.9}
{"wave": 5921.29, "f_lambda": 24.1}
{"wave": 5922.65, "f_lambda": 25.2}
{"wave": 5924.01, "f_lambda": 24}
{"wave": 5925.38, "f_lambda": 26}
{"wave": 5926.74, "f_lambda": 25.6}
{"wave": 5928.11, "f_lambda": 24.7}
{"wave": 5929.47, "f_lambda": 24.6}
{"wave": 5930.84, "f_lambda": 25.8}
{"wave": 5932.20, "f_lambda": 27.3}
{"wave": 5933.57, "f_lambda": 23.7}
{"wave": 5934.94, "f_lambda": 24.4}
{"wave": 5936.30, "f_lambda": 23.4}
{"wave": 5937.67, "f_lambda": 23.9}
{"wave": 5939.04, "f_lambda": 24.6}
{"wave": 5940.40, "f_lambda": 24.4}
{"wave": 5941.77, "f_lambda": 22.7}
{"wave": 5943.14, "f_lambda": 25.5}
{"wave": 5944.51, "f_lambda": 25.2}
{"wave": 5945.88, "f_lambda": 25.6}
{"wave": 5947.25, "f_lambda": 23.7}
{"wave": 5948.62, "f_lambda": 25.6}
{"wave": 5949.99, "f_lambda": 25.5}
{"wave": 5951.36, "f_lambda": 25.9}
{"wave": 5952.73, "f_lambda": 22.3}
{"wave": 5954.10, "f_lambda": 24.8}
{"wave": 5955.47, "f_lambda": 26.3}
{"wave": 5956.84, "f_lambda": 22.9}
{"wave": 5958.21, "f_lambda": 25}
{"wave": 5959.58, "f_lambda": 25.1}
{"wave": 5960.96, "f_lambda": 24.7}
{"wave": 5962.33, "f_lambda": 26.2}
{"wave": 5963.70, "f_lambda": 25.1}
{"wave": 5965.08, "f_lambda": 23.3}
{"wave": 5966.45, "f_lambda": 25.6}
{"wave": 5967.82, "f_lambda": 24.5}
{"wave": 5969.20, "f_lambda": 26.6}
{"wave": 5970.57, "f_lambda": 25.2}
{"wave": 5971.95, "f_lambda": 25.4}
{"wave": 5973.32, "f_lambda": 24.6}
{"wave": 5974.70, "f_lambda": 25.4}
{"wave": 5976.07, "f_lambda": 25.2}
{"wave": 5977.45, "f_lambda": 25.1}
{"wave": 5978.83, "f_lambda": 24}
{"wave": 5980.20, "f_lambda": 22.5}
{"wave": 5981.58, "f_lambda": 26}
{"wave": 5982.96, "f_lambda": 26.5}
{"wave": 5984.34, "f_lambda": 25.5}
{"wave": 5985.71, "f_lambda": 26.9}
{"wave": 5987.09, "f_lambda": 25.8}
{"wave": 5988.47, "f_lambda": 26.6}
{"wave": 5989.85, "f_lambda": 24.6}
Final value 1.07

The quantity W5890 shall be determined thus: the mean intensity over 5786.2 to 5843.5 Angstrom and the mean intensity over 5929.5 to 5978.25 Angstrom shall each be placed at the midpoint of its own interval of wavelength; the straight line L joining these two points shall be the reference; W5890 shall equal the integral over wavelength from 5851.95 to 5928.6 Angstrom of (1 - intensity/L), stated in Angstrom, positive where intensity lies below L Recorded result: 6.9 Angstrom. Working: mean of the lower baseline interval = 25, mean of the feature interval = 22.7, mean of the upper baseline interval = 24.9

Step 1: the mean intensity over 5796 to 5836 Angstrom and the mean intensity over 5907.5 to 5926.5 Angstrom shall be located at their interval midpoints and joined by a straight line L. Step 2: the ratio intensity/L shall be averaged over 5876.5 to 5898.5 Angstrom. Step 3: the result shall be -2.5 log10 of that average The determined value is 0.28 mag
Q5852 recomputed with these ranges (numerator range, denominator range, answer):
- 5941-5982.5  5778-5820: 1.05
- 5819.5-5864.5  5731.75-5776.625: 1.02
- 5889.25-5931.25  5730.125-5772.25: 0.95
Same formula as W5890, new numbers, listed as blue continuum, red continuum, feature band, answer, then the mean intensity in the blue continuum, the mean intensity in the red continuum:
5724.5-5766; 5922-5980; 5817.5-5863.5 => 0.59 Angstrom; 24.6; 24.9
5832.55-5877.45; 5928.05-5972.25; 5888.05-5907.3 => 4.93 Angstrom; 24.7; 24.8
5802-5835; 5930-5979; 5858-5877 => 0.27 Angstrom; 25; 24.9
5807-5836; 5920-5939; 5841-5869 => 0.30 Angstrom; 24.6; 24.8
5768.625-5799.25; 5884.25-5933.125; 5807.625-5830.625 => -0.43 Angstrom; 24.8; 22.1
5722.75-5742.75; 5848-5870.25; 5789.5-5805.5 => -0.43 Angstrom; 24.5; 24.1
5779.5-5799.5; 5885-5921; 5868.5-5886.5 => -2.12 Angstrom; 24.6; 21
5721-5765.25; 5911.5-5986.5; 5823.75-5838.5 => 0.31 Angstrom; 24.6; 24.8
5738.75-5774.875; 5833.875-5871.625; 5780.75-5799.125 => 0.09 Angstrom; 24.7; 24.7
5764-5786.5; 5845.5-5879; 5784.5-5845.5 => -0.96 Angstrom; 24.8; 24.3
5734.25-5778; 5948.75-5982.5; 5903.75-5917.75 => 0.30 Angstrom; 24.7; 24.9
